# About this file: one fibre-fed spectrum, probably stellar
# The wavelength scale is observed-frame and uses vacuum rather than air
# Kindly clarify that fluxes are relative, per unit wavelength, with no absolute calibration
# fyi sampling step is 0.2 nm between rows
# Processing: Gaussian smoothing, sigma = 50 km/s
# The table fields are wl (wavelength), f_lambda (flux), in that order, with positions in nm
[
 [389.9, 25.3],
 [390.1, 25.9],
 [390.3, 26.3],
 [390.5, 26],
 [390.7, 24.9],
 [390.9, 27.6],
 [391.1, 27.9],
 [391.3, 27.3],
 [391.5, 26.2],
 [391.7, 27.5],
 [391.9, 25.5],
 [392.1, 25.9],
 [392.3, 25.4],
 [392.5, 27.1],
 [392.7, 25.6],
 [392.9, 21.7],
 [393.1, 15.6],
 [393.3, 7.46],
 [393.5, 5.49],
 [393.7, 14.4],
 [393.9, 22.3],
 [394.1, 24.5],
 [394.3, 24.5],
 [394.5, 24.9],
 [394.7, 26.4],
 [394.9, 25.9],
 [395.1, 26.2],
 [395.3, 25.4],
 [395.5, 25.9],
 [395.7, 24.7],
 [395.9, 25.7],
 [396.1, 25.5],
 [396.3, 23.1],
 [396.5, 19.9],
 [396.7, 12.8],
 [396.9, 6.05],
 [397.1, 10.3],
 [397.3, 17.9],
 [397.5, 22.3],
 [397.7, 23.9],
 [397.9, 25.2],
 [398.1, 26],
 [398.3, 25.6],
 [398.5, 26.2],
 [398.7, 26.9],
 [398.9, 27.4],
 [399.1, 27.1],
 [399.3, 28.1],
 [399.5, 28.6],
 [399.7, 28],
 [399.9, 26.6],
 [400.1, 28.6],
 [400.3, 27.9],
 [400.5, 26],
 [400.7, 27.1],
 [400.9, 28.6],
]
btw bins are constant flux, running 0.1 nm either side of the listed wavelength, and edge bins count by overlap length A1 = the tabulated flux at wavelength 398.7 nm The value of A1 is 26.9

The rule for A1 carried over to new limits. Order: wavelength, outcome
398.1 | 26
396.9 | 6.05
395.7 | 24.7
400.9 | 28.6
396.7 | 12.8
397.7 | 23.9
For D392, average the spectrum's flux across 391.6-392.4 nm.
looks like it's 26.1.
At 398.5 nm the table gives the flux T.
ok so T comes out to 26.2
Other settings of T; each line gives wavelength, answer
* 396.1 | 25.5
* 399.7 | 28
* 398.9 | 27.4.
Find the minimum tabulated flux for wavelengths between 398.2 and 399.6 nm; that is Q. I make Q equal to 25.6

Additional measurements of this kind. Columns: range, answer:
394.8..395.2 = 25.9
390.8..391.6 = 26.2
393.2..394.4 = 5.49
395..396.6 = 19.9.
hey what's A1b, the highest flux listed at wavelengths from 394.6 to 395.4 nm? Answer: 26.4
